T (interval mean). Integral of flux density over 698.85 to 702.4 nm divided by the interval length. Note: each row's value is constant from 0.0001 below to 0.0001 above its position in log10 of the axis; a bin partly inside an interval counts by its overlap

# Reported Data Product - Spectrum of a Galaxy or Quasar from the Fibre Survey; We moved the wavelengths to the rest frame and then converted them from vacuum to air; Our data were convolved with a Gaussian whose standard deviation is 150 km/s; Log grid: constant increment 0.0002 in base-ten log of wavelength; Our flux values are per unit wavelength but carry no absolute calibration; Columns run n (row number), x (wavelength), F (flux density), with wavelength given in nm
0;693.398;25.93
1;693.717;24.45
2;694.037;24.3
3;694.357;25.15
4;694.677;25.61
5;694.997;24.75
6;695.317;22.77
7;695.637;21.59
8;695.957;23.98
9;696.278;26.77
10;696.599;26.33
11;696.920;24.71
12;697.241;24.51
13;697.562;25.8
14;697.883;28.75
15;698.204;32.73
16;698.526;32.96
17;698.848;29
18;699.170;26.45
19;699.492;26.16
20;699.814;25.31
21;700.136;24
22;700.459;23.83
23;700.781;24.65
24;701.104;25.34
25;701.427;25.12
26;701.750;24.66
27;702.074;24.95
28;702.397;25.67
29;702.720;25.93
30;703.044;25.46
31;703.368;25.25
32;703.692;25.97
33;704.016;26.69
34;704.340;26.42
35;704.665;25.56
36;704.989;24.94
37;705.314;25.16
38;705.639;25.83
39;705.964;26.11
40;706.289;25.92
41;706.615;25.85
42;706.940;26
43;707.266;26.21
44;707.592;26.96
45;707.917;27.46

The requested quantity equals 25.3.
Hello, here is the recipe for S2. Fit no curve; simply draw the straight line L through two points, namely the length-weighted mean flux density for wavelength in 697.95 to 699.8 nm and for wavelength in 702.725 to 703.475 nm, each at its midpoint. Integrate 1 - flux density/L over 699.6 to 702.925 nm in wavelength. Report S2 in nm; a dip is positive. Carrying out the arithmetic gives 0.25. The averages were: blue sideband 29.1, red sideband 25.5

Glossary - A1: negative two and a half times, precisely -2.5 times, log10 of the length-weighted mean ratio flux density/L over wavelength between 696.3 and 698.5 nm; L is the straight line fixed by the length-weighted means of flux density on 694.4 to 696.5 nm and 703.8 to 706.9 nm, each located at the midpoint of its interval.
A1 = -0.12 mag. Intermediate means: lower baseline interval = 24.4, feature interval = 27.5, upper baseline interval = 25.8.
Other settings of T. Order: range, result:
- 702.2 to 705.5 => 25.7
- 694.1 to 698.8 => 26.2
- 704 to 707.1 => 25.8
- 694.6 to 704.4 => 25.9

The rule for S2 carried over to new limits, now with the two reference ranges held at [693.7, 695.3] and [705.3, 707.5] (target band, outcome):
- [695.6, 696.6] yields 0.00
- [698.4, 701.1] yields -0.12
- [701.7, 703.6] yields 0.01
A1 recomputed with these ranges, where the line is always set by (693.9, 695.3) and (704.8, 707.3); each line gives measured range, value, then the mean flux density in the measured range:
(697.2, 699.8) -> -0.132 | 28.3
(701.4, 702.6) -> 0.010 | 25.1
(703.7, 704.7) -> -0.029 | 26.3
